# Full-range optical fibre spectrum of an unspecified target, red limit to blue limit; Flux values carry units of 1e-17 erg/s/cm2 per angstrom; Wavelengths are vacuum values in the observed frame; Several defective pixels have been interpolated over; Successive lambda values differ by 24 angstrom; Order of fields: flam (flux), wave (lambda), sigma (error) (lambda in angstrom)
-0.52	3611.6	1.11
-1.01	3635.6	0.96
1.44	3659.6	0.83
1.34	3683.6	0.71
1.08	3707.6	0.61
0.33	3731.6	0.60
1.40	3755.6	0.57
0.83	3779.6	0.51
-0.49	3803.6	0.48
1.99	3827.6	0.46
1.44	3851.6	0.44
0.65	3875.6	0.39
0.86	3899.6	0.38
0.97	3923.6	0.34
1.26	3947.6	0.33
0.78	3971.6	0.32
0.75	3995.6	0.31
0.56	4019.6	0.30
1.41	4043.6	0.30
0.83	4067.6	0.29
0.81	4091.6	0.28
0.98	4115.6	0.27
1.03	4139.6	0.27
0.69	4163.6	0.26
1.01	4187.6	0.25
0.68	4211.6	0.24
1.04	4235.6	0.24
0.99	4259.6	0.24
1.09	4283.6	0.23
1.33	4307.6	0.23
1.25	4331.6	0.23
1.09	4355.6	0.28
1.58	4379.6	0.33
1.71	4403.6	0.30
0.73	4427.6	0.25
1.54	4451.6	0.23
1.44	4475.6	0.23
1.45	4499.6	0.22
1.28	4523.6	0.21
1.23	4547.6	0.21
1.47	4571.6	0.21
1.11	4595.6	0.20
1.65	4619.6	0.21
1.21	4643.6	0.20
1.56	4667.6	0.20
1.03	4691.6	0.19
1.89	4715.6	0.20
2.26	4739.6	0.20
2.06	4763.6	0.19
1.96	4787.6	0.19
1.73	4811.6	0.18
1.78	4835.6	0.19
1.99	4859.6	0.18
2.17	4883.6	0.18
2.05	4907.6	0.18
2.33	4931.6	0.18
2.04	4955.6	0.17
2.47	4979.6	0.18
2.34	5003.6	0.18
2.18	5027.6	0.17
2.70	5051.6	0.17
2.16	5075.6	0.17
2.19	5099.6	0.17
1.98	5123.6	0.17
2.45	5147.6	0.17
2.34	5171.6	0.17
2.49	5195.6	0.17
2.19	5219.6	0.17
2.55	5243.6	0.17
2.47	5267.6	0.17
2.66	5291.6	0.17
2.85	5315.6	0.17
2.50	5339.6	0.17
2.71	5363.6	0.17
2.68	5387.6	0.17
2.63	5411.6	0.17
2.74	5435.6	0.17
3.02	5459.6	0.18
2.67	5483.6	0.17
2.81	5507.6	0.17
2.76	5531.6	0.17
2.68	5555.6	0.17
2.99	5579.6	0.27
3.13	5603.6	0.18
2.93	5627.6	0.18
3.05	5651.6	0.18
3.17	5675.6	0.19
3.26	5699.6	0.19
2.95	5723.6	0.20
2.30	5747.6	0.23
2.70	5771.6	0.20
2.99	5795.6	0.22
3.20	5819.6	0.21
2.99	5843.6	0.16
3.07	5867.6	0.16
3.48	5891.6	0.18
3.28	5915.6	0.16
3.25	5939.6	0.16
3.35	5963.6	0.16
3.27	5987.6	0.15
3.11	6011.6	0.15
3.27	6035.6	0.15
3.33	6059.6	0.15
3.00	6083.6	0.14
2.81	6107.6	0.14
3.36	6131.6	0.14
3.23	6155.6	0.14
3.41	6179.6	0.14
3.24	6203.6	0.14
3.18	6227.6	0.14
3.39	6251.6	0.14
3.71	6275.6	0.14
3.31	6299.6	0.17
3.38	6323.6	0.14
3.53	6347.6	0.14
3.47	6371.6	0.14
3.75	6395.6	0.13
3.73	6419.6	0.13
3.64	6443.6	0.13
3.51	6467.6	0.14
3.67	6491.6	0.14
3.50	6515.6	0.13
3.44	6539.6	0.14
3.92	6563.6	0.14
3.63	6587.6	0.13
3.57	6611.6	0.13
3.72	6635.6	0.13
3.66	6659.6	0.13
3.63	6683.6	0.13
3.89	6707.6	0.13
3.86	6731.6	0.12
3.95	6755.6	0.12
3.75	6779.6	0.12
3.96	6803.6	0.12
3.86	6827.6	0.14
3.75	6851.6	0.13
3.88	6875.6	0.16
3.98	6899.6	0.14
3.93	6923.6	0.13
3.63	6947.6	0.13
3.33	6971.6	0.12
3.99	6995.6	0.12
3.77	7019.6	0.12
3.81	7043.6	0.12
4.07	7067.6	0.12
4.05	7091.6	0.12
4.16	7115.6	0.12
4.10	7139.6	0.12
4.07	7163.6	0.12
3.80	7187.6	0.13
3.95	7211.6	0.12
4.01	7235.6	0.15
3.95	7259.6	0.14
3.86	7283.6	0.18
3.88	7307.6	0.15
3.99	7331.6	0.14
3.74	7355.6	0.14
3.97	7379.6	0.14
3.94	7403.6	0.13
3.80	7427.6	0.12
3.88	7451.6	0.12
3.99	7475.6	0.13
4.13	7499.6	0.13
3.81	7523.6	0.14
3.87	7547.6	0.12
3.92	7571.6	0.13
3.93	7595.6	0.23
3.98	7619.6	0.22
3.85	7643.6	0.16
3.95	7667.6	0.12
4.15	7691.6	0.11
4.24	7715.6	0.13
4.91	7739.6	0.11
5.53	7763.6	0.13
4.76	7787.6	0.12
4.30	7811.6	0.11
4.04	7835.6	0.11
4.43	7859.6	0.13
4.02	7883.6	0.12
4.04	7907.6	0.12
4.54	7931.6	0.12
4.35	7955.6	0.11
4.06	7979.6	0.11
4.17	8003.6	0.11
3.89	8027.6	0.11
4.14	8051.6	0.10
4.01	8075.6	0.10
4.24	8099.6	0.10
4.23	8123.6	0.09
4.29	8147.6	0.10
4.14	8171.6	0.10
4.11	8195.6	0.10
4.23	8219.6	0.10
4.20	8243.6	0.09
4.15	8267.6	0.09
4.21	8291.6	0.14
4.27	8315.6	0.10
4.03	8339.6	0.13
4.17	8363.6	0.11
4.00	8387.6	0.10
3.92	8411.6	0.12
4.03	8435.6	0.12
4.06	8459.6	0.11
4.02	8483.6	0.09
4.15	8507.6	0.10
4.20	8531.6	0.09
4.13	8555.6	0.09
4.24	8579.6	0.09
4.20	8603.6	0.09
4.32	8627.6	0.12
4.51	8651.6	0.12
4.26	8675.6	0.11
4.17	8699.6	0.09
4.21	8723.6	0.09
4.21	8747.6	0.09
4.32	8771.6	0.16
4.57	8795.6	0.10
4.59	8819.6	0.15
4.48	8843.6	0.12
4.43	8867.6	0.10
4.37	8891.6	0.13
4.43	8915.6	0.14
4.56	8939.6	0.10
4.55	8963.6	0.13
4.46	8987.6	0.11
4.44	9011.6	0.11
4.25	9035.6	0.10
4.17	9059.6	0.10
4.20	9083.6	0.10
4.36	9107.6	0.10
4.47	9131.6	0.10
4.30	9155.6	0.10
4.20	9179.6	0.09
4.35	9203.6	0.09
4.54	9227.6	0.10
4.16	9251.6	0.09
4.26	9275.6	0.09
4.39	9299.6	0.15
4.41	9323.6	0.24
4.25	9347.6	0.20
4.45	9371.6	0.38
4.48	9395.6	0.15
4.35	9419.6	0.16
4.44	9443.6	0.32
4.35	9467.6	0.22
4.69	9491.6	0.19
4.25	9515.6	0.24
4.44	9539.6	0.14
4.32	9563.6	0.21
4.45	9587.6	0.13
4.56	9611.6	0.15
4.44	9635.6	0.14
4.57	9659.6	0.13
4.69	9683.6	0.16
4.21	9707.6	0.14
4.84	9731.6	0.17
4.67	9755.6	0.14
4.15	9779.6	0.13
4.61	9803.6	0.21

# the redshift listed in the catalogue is 0.181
